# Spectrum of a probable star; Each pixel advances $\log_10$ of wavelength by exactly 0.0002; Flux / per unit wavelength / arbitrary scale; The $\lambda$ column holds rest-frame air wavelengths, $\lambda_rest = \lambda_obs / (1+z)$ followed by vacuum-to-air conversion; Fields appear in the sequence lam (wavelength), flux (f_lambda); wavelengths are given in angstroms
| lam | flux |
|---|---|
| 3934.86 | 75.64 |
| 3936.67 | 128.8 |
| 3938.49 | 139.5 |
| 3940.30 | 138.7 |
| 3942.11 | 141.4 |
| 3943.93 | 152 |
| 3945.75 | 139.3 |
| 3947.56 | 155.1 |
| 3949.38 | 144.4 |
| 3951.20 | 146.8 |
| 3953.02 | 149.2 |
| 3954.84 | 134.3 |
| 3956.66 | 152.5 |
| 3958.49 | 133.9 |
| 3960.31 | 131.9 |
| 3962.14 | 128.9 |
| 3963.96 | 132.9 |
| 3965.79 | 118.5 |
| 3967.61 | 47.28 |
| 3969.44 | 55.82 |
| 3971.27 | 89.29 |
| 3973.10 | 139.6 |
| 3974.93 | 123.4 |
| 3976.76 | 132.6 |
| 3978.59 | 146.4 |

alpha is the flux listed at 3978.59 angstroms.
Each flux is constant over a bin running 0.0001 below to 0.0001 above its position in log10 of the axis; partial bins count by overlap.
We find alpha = 146.4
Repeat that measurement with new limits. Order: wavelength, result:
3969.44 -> 55.82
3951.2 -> 146.8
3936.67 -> 128.8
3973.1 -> 139.6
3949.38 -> 144.4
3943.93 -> 152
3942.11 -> 141.4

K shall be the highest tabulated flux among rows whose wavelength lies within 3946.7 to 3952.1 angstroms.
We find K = 155.1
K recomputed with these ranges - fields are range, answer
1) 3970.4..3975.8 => 139.6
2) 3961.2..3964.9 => 132.9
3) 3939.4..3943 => 141.4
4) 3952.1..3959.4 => 152.5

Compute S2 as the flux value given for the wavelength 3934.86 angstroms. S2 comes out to 75.64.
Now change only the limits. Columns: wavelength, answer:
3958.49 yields 133.9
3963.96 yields 132.9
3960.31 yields 131.9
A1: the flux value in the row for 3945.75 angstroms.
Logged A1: 139.3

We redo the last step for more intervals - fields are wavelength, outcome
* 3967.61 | 47.28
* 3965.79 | 118.5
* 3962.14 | 128.9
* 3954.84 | 134.3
